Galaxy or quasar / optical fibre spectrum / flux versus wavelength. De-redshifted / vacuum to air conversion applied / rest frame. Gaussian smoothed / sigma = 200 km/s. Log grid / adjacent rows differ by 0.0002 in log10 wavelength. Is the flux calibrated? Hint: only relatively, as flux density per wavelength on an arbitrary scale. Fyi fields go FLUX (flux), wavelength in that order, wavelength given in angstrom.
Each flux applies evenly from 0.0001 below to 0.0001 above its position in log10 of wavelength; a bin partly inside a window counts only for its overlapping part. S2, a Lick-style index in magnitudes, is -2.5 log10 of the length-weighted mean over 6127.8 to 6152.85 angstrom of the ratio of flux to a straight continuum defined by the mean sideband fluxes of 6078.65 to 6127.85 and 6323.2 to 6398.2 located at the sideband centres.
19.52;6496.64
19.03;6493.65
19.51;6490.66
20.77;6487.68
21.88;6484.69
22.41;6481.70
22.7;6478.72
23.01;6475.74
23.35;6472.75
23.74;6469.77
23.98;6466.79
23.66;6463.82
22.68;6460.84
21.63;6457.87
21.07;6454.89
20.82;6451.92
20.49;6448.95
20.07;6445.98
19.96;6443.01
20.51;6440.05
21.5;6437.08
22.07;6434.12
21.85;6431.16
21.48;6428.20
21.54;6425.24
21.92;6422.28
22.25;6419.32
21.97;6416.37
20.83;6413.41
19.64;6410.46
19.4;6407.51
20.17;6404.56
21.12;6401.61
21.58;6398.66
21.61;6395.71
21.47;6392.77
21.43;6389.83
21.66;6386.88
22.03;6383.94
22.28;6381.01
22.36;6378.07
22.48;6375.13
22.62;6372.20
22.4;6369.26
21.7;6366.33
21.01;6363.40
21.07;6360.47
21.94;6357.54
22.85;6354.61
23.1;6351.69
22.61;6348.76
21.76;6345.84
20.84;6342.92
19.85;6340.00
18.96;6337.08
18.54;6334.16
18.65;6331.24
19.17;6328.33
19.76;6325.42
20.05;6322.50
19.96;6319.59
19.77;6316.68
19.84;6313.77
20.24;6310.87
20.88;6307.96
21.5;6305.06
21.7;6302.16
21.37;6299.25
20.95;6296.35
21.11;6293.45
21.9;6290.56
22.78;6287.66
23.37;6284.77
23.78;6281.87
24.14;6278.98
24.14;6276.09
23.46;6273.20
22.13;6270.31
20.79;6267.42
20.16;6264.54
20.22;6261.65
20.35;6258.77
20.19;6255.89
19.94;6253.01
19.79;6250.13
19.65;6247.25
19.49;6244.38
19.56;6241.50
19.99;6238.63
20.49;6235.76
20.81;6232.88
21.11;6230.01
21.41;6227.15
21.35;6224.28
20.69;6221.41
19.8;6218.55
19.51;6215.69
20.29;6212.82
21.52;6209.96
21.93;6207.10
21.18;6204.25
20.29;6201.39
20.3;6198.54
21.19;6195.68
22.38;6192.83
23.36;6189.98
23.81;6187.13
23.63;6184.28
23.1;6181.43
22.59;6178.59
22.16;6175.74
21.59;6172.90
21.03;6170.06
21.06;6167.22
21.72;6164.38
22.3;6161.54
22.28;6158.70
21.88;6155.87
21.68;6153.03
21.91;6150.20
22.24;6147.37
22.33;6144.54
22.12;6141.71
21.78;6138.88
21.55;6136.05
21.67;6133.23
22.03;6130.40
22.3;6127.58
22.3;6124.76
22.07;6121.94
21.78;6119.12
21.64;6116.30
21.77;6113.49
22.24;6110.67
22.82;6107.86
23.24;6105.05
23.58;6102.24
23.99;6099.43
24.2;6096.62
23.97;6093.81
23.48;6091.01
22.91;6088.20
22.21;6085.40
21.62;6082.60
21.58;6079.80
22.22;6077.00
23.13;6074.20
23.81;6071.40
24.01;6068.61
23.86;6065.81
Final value 0.02 mag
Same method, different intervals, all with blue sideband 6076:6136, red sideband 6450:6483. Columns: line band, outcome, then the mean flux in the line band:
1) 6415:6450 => 0.064 mag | 21.3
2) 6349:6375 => 0.022 mag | 22.1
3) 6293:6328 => 0.103 mag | 20.5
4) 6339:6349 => 0.070 mag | 21.2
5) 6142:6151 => 0.018 mag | 22.2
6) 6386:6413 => 0.086 mag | 20.9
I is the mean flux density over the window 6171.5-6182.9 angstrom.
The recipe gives 22.4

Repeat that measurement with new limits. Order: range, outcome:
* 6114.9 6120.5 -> 21.7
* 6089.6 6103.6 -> 23.8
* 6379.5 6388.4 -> 22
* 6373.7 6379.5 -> 22.4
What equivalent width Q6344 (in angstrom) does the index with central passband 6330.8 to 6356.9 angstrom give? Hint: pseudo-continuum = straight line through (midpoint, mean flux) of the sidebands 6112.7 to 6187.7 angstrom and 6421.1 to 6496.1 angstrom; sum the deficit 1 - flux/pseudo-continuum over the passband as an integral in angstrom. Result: 1.1 angstrom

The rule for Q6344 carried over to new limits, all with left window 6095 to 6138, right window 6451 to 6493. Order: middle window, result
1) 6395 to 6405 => 0.5 angstrom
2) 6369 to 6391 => 0.1 angstrom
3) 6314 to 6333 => 2.3 angstrom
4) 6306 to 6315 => 0.8 angstrom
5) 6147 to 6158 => 0.3 angstrom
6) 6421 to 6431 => 0.2 angstrom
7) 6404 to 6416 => 1.1 angstrom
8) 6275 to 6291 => -0.8 angstrom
